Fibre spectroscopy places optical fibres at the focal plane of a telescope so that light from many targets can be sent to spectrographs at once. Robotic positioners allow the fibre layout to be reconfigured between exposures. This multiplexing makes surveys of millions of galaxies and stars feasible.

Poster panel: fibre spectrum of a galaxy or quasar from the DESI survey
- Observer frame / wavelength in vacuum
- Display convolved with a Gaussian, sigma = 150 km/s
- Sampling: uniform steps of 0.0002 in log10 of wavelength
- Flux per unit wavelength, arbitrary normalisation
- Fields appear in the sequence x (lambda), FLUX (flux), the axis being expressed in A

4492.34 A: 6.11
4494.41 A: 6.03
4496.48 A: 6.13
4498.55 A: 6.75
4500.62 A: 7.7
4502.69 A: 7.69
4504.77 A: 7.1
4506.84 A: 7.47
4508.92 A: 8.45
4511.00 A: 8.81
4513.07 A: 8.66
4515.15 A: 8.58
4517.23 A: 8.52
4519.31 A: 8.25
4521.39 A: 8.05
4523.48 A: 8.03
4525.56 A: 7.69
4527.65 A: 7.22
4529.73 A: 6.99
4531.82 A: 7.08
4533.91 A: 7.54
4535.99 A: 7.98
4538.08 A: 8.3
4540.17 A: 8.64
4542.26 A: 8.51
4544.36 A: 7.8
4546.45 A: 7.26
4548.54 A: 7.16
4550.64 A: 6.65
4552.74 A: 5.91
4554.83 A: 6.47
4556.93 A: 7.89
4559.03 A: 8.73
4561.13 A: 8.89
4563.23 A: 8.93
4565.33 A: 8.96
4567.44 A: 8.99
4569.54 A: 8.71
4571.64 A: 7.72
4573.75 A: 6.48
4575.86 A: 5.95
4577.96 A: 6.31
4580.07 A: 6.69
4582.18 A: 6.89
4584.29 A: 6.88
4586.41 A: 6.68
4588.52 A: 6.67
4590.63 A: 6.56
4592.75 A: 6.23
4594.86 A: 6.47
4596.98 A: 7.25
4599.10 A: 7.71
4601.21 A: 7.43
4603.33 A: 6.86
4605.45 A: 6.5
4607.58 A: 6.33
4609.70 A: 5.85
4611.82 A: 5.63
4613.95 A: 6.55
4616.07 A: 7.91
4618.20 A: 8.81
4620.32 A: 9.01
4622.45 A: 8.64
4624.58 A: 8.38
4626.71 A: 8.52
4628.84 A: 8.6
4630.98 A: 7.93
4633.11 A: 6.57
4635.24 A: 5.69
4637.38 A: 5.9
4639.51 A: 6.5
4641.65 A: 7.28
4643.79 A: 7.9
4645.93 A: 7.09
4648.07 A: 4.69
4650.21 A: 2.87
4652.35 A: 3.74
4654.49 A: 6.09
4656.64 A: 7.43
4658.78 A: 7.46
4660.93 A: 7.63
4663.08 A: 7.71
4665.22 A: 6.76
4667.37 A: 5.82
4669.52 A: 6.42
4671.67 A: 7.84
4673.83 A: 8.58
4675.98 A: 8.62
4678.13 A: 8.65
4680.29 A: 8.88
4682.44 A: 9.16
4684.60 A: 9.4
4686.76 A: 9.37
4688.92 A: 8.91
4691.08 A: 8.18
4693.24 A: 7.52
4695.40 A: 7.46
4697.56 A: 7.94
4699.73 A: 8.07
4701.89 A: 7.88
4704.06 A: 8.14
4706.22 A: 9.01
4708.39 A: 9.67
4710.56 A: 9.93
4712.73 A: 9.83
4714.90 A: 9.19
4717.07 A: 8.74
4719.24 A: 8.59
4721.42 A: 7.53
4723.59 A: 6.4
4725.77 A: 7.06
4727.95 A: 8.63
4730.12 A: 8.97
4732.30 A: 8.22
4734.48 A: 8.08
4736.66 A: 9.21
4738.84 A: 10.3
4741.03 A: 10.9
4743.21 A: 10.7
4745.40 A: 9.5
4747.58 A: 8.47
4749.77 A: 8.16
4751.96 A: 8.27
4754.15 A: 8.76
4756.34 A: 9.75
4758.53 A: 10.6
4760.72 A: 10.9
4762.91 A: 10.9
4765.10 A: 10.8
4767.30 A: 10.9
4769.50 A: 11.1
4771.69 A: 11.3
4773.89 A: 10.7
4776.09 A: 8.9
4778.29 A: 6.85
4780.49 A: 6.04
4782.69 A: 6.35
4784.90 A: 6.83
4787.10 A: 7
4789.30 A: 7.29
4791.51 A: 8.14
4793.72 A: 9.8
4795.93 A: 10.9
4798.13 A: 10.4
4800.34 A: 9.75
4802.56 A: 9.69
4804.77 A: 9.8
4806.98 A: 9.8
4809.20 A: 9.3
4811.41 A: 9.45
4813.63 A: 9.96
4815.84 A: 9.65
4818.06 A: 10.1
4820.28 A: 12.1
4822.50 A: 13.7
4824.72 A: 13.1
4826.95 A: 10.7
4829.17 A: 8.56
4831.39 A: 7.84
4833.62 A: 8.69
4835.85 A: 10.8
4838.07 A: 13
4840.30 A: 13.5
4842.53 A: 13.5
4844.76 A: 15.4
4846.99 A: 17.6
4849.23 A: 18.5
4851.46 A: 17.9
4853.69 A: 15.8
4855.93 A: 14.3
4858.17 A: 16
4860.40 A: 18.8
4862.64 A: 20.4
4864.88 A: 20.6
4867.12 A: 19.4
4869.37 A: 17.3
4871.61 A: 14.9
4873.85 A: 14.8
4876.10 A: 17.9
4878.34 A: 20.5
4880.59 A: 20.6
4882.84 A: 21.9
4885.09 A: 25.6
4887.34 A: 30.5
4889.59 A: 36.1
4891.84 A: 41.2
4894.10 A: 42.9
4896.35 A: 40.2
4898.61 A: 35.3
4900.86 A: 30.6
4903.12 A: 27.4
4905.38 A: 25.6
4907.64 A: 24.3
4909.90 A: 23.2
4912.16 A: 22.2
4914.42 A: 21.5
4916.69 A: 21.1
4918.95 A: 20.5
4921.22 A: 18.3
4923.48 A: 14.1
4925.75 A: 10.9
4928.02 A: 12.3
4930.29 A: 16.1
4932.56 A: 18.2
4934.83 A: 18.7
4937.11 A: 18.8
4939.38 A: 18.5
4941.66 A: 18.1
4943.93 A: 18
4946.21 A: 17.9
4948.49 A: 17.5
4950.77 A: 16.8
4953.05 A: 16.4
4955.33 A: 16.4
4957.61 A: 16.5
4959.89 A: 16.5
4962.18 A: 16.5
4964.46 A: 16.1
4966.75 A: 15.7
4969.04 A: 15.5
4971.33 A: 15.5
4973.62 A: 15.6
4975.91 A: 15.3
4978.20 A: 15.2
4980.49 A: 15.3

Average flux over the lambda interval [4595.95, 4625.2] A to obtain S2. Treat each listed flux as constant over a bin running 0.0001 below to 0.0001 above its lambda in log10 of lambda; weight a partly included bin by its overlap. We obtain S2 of 7.33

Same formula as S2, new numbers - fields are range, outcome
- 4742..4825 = 9.59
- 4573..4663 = 6.83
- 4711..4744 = 8.83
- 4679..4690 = 9.13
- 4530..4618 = 7.28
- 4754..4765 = 10.4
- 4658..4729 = 8.21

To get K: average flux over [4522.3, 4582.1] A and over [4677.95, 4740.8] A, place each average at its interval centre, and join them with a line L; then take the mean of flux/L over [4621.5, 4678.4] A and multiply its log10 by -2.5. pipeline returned 0.18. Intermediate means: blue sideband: 7.61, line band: 6.98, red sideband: 8.61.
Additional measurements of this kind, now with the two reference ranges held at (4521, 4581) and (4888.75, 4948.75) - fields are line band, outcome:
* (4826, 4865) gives 0.371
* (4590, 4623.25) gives 0.373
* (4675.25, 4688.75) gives 0.416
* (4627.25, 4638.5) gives 0.499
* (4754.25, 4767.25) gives 0.498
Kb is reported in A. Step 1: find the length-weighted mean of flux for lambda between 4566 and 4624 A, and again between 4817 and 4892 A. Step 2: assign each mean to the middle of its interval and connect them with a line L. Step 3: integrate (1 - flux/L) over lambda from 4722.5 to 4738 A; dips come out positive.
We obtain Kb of 5.3 A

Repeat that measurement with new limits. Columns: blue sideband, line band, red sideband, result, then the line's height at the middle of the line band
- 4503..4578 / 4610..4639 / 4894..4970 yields 8.3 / 10.5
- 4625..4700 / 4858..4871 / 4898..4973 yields -2.3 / 15.9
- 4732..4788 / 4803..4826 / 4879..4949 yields 5.9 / 14.3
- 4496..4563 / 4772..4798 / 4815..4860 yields 8.5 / 12.2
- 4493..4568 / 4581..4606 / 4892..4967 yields 7.6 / 9.85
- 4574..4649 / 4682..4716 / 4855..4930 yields 9.2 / 12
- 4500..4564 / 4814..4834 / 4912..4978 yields 5.3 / 14.3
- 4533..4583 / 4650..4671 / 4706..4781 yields 5.4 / 8.53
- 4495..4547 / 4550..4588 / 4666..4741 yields 2.6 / 7.97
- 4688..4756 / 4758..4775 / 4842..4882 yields 0.8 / 11.5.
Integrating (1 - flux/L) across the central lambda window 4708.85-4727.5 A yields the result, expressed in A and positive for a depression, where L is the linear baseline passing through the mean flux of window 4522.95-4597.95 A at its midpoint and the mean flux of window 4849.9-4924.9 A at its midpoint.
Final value 8.2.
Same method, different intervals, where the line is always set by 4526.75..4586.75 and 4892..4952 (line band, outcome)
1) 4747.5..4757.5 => 4.33 A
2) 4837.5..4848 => 2.40 A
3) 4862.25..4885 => 1.29 A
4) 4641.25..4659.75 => 8.65 A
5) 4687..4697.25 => 3.82 A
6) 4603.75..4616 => 4.20 A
